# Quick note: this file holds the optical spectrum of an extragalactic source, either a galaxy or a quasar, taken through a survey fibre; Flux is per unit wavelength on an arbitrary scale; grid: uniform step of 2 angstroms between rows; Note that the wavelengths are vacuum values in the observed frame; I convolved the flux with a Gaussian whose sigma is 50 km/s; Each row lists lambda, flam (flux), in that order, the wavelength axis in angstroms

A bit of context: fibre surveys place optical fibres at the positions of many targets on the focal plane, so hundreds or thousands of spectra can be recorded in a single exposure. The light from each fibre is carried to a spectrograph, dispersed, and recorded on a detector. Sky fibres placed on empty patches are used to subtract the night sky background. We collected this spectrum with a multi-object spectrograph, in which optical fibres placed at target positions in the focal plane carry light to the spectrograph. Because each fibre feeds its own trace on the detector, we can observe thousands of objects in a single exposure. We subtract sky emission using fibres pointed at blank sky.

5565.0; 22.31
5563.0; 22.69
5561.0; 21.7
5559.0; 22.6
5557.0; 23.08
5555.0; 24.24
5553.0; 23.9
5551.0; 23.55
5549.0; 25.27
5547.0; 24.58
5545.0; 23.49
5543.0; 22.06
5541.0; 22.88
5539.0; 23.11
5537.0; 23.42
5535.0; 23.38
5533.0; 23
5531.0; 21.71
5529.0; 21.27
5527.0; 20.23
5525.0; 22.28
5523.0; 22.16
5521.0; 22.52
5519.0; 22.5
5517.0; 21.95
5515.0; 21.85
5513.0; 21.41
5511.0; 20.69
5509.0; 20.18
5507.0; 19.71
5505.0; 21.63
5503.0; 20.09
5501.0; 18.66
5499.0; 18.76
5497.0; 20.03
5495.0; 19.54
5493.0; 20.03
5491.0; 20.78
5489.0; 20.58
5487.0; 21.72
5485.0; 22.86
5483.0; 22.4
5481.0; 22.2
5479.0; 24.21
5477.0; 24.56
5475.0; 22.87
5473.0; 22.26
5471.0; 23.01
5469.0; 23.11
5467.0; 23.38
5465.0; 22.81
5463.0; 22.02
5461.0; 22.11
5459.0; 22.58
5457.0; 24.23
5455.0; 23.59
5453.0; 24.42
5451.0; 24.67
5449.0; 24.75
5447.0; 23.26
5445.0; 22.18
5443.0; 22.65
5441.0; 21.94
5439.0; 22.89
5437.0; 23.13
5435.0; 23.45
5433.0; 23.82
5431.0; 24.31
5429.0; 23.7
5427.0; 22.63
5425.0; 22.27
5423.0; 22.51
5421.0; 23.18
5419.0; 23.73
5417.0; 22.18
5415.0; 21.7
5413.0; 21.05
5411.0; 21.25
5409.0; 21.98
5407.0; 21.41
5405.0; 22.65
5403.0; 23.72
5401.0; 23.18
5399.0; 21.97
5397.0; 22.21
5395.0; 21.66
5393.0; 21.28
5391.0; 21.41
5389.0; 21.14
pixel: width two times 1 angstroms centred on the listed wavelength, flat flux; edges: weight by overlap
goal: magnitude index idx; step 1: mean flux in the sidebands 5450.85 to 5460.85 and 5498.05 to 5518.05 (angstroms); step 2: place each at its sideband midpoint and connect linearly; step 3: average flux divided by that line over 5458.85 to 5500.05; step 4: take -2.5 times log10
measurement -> 0.01 mag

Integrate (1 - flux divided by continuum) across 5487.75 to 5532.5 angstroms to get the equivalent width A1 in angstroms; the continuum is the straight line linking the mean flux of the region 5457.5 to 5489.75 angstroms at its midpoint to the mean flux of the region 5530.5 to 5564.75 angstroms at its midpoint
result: 4.1 angstroms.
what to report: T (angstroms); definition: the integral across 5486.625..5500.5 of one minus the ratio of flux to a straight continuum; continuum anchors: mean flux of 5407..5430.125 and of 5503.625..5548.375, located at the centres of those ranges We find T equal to 1.3 angstroms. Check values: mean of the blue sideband 22.3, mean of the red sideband 22.1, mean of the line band 20.1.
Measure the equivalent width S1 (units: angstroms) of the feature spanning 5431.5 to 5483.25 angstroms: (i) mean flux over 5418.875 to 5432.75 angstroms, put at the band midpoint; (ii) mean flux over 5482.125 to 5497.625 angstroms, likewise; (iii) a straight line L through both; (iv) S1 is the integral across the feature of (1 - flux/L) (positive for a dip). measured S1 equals -2.6 angstroms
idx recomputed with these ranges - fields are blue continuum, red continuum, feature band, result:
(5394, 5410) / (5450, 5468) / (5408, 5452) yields 0.00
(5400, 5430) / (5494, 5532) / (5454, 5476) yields -0.06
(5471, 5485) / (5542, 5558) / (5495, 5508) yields 0.18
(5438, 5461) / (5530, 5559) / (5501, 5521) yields 0.11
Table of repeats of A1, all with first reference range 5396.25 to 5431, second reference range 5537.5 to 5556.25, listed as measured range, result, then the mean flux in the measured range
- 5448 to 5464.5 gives -0.5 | 23.5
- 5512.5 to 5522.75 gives 0.6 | 22.1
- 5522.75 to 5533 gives 0.8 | 21.6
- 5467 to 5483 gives -0.1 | 23.1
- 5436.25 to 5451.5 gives -0.3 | 23.1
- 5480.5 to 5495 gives 1.1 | 21.4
